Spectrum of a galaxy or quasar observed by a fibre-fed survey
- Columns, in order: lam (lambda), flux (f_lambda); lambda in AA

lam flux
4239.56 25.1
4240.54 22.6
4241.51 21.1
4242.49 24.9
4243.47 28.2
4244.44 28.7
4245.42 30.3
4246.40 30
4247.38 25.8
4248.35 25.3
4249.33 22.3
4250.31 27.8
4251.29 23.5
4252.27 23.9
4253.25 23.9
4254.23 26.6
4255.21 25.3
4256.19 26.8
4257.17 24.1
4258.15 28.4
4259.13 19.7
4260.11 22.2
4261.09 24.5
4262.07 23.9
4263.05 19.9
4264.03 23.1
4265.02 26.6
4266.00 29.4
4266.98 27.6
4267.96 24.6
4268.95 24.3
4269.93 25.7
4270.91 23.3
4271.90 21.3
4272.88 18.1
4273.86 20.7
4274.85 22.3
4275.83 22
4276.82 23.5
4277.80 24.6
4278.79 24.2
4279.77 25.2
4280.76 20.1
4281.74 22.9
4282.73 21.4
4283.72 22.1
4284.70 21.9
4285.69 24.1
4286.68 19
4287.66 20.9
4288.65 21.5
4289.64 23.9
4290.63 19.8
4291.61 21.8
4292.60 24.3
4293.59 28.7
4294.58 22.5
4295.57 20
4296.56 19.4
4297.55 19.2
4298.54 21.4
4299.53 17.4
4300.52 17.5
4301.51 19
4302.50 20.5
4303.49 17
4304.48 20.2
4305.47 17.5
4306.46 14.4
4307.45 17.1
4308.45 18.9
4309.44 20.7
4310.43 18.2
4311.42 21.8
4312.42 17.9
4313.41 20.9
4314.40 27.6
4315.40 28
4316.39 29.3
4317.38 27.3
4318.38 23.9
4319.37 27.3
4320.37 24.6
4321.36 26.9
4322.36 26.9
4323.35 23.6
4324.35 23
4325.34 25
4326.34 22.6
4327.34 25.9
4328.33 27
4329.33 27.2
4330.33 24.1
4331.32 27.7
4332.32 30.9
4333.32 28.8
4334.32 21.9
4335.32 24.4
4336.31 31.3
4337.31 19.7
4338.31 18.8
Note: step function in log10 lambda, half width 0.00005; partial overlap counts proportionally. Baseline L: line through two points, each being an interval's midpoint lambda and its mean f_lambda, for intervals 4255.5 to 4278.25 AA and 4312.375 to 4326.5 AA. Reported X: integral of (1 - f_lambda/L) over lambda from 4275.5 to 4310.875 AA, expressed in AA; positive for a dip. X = 5.2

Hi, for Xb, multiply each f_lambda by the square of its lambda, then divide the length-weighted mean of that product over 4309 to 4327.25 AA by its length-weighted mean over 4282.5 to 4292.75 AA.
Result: 1.13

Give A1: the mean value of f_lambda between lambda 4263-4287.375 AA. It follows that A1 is 23.2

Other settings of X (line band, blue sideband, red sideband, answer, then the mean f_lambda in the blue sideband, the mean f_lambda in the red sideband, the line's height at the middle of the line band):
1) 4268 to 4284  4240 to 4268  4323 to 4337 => 1.7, 25.2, 25.9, 25.4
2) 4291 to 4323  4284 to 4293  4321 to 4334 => 2.8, 21.9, 26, 23.9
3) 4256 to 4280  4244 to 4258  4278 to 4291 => 0.3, 26.1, 22.1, 24.1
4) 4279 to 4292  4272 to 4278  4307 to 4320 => 0.1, 21.7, 23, 22.1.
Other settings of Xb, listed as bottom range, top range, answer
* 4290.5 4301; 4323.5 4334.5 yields 1.24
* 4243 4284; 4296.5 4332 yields 0.95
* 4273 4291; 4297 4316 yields 0.90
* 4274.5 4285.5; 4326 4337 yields 1.19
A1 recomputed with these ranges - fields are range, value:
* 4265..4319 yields 22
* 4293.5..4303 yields 20.2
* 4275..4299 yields 22.3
